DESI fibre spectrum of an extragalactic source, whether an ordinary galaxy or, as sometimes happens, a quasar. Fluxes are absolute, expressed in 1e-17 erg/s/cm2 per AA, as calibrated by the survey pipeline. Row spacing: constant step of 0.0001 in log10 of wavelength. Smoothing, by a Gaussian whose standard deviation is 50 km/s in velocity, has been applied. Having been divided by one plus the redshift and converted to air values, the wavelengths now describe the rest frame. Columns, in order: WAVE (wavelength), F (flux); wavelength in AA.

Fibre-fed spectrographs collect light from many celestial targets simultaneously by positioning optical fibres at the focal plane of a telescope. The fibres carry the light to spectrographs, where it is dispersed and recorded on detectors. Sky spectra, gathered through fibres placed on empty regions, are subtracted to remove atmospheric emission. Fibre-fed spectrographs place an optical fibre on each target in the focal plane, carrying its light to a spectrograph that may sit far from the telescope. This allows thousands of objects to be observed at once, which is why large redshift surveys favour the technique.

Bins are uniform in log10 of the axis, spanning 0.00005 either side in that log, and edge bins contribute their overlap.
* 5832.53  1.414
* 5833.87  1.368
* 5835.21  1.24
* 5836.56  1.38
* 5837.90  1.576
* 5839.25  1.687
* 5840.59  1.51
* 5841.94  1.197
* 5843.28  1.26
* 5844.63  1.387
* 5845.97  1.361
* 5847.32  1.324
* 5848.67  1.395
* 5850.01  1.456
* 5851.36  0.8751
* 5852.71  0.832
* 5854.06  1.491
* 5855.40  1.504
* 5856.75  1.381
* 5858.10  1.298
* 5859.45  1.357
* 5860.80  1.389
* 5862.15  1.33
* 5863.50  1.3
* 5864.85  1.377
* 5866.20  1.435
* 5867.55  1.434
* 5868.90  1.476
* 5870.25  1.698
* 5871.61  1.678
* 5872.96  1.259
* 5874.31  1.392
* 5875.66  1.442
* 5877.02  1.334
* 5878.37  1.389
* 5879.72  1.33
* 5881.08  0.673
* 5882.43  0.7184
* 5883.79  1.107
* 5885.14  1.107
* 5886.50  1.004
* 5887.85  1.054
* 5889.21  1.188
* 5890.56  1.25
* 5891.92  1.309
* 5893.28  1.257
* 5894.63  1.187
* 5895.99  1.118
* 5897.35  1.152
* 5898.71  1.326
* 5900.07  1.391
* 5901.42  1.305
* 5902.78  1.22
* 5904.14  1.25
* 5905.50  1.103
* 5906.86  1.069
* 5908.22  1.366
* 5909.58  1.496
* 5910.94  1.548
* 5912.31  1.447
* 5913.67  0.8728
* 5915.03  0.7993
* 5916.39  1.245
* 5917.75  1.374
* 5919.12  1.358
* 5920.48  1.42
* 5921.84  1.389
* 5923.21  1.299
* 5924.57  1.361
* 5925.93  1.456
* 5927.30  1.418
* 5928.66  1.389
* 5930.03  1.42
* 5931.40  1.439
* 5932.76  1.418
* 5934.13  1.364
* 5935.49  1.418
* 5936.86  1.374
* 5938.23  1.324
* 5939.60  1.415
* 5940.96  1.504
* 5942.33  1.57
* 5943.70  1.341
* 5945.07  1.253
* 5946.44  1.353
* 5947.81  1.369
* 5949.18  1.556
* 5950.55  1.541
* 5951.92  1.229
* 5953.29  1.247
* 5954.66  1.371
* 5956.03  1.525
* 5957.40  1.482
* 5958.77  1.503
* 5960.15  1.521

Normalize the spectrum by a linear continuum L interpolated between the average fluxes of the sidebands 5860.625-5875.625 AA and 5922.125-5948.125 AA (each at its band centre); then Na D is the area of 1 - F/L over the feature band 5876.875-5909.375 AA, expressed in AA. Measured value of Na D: 5.5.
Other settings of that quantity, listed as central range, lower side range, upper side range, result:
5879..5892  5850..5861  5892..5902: 2.0 AA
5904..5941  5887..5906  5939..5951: 0.1 AA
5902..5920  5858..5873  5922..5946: 2.1 AA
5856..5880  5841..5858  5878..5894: -4.2 AA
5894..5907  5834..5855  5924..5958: 1.5 AA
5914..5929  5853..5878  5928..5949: 1.0 AA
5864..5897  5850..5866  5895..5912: 0.8 AA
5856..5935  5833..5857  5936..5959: 4.8 AA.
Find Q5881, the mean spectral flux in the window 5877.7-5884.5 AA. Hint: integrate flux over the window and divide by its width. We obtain 1.04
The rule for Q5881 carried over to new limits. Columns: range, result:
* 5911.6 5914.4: 1.15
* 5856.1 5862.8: 1.35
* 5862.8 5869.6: 1.41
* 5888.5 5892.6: 1.25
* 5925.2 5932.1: 1.42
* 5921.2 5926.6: 1.38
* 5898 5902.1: 1.34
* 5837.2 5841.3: 1.59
